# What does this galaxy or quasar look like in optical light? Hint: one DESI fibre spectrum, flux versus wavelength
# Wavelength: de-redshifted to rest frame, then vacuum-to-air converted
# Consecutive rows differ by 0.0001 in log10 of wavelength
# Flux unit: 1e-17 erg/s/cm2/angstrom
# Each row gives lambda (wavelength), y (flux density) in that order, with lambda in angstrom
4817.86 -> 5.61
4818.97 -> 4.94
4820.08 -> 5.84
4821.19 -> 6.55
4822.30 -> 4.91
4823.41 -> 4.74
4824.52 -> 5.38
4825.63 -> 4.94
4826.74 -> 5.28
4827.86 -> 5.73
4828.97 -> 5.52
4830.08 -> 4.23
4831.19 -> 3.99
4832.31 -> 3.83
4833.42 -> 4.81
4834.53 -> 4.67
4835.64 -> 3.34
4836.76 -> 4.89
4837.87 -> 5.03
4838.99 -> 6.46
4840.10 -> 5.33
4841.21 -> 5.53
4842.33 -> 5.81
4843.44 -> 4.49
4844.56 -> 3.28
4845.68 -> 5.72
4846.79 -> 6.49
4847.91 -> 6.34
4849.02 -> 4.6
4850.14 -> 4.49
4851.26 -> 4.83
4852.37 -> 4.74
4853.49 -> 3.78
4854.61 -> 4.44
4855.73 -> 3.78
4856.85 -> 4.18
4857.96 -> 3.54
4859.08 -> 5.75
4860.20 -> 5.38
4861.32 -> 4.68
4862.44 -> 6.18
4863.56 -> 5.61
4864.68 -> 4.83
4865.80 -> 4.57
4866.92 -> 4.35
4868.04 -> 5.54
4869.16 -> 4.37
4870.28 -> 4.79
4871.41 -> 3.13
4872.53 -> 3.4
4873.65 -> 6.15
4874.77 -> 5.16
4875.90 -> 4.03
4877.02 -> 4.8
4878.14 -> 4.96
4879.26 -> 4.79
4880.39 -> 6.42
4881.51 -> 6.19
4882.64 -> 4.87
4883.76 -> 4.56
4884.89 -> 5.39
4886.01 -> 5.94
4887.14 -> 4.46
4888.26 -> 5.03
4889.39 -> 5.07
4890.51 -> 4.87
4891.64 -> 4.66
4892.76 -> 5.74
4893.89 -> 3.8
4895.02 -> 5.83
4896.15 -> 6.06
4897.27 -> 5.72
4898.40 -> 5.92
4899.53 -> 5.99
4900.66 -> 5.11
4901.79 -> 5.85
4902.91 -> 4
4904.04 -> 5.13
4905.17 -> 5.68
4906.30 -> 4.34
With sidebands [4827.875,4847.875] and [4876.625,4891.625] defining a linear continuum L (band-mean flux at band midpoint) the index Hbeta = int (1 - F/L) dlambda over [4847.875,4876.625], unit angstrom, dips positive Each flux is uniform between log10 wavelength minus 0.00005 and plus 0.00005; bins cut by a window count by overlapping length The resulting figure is 2.2 angstrom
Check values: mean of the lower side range 4.97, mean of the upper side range 5.17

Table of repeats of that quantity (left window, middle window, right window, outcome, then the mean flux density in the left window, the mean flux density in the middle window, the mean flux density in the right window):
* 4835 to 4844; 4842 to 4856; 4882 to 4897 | 0.75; 5.11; 4.83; 5.12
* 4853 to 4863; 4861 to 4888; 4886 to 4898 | -0.39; 4.64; 4.97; 5.17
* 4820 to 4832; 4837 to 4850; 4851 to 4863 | -1.24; 5.14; 5.33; 4.66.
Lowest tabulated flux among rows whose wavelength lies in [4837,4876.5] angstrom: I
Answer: 3.13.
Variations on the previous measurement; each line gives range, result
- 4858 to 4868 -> 4.35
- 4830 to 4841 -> 3.34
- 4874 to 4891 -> 4.03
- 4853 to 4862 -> 3.54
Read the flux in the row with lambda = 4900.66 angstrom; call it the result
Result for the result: 5.11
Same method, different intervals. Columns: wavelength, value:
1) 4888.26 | 5.03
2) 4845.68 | 5.72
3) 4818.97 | 4.94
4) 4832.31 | 3.83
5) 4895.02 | 5.83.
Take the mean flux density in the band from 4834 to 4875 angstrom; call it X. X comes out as 4.85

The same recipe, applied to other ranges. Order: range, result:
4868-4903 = 5.09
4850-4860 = 4.42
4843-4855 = 4.84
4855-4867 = 4.82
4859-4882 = 4.98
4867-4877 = 4.57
